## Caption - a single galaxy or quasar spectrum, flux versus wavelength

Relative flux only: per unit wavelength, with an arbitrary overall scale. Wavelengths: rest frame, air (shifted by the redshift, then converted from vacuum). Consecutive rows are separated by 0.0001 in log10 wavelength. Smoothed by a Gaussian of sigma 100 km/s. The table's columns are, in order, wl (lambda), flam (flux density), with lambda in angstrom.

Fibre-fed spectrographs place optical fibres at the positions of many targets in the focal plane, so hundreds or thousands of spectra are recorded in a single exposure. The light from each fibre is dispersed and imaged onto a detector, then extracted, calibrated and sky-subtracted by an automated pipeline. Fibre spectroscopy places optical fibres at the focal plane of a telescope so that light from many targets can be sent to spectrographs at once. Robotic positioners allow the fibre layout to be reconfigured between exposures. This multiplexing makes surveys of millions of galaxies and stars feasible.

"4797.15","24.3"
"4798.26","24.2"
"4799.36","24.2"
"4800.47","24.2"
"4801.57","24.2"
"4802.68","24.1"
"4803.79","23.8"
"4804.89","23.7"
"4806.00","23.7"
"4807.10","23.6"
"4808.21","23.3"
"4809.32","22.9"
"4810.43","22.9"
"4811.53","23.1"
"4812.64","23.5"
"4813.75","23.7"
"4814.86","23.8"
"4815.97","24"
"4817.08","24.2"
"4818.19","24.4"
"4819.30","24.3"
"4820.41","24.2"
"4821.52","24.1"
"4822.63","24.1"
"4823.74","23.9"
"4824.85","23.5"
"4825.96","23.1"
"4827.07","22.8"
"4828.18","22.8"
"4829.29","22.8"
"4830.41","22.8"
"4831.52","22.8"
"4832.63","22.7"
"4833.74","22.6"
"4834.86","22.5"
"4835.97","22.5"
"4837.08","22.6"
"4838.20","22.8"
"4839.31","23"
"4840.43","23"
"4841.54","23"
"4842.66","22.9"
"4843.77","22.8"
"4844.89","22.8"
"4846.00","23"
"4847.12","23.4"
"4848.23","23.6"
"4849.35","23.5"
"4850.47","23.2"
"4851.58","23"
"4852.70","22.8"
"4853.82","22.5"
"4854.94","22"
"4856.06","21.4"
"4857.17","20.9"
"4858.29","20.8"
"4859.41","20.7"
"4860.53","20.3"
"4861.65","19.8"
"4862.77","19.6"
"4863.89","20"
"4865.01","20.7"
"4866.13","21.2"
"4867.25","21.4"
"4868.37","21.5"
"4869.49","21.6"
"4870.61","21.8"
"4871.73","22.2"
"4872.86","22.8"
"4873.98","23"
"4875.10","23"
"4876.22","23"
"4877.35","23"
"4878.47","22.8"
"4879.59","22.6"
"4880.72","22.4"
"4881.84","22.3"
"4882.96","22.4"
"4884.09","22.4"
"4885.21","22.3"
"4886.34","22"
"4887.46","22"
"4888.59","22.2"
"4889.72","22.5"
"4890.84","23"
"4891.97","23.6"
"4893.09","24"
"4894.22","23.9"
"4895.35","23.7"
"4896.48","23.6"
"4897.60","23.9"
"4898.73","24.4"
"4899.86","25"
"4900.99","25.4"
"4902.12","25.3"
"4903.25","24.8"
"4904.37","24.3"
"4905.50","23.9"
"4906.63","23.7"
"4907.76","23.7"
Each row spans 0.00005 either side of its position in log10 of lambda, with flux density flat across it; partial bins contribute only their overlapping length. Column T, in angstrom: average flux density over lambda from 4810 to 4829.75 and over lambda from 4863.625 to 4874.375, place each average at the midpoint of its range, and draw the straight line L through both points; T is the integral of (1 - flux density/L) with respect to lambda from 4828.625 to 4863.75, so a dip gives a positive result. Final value 0.4 angstrom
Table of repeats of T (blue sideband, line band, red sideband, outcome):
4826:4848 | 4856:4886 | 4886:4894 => 1.5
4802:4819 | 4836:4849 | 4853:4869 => -0.6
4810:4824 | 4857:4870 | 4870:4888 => 1.2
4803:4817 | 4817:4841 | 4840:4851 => 0.1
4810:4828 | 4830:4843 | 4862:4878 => 0.2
